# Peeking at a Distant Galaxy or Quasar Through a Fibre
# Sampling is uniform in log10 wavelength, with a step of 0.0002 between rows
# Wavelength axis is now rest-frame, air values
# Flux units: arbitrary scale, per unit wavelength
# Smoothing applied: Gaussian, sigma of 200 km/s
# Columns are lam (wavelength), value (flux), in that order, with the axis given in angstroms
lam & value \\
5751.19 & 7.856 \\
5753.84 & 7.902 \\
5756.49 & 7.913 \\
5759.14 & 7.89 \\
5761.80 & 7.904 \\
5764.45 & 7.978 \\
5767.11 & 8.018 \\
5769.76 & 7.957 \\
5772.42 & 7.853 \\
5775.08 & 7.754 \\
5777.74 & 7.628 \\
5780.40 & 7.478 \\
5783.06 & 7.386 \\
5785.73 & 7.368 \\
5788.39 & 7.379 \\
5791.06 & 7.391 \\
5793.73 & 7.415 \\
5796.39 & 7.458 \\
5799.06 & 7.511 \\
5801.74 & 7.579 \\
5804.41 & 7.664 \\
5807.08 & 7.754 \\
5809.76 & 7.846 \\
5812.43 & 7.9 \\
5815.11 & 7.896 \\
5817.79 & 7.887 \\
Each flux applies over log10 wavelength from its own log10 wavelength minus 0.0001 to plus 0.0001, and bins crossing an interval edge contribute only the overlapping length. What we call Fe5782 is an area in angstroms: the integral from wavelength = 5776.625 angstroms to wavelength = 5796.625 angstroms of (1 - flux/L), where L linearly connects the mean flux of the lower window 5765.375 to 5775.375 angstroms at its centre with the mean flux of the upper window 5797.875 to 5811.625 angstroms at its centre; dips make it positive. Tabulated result 0.94 angstroms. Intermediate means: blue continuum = 7.91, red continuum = 7.68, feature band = 7.44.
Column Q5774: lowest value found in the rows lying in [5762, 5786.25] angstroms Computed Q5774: 7.368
